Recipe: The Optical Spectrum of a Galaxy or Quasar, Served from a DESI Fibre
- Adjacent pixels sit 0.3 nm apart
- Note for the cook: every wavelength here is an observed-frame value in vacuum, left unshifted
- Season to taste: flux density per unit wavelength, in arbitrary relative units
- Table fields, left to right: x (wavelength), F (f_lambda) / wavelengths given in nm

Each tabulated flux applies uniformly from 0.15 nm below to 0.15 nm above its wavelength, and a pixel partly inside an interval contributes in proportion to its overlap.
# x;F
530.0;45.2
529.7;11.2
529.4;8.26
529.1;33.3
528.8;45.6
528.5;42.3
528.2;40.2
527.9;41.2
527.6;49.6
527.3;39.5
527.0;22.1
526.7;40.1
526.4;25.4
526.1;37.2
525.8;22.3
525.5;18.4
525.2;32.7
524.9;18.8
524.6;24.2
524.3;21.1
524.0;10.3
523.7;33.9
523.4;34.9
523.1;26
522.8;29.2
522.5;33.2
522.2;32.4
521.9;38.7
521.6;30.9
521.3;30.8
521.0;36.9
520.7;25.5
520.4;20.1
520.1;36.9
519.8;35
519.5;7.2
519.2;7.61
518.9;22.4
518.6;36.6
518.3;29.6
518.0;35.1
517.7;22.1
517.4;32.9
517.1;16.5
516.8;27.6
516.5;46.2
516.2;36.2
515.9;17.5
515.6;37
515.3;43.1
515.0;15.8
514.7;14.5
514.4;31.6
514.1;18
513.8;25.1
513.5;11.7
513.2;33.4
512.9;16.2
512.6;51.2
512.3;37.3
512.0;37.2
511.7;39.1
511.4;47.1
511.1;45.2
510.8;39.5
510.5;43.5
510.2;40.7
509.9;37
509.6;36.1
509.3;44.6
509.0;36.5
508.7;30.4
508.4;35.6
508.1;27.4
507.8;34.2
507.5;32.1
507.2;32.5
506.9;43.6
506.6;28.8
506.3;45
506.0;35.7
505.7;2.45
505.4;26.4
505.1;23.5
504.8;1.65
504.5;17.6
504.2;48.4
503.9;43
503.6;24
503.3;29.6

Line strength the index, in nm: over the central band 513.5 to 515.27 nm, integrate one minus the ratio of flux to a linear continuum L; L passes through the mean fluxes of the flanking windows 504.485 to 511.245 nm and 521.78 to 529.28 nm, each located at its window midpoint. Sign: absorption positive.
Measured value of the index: 0.57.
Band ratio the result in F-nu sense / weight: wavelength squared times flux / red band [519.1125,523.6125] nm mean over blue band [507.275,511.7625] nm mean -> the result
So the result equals 0.80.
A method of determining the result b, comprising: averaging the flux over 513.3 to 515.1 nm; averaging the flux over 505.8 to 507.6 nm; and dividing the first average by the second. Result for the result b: 0.6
